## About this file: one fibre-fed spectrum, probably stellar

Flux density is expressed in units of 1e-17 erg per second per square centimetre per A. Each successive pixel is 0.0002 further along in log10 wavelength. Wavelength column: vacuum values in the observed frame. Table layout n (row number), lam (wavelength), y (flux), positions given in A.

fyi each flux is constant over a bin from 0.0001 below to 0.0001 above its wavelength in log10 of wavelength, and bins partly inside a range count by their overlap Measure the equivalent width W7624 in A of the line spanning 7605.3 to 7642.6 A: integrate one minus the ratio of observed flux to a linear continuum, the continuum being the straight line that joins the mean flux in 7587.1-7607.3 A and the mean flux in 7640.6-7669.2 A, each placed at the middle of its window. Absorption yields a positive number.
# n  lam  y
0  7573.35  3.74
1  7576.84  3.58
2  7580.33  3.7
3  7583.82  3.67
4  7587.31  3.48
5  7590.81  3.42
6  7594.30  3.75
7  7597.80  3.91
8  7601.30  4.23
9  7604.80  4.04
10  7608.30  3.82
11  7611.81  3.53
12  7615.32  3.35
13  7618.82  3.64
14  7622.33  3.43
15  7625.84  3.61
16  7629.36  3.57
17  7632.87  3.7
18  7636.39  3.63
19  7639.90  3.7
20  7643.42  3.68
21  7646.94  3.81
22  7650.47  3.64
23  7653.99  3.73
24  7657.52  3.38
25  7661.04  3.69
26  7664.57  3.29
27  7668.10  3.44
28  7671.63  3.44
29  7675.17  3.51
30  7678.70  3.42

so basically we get 1.0 A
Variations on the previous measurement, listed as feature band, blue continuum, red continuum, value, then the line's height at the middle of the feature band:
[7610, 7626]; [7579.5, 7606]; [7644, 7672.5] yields 0.8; 3.69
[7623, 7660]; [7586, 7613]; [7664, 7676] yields -0.7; 3.57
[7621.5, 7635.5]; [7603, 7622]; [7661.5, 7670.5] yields 0.0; 3.59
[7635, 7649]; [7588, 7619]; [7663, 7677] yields -0.6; 3.56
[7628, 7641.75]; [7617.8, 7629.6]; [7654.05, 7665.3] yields -0.4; 3.54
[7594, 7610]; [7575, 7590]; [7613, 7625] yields -1.9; 3.54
